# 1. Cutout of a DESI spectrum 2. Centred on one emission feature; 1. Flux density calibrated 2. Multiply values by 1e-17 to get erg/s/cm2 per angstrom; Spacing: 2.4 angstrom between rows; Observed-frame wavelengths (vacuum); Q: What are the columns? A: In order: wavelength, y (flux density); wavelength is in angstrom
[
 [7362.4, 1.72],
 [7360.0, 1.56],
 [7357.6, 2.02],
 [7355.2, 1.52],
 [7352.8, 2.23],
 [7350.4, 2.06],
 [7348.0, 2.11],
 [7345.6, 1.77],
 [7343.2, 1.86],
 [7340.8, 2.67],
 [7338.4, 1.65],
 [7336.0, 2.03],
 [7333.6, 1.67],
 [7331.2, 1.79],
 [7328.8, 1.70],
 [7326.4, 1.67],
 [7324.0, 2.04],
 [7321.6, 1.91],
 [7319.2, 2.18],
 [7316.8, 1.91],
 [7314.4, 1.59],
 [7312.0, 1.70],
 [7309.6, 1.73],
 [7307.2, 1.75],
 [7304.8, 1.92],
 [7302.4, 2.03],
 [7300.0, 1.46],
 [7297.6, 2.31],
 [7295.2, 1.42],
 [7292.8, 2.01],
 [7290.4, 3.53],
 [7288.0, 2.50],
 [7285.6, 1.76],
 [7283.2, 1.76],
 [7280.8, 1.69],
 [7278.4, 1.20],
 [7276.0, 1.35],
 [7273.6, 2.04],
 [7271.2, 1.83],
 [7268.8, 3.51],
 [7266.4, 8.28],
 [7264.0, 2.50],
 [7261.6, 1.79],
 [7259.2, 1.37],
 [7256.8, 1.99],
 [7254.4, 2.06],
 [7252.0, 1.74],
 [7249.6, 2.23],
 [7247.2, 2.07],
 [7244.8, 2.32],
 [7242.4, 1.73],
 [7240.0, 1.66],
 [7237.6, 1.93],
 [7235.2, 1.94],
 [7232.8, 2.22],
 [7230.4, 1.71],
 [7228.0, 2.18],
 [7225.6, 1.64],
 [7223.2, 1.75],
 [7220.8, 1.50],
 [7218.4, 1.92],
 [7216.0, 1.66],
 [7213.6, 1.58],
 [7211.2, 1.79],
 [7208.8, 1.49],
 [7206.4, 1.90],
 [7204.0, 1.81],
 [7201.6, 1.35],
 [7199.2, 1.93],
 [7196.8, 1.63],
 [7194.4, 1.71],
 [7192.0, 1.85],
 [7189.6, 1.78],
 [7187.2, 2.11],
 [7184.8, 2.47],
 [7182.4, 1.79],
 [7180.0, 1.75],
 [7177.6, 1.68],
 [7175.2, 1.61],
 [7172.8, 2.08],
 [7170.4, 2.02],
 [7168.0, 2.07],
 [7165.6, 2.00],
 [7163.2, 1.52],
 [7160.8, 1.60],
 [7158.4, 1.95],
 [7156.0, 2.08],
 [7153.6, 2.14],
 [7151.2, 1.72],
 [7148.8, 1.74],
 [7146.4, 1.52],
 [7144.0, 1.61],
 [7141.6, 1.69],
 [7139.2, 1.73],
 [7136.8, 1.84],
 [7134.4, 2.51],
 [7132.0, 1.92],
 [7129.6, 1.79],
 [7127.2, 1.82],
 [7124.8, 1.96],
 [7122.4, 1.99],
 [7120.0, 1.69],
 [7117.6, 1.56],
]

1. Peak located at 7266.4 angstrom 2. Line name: H-alpha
